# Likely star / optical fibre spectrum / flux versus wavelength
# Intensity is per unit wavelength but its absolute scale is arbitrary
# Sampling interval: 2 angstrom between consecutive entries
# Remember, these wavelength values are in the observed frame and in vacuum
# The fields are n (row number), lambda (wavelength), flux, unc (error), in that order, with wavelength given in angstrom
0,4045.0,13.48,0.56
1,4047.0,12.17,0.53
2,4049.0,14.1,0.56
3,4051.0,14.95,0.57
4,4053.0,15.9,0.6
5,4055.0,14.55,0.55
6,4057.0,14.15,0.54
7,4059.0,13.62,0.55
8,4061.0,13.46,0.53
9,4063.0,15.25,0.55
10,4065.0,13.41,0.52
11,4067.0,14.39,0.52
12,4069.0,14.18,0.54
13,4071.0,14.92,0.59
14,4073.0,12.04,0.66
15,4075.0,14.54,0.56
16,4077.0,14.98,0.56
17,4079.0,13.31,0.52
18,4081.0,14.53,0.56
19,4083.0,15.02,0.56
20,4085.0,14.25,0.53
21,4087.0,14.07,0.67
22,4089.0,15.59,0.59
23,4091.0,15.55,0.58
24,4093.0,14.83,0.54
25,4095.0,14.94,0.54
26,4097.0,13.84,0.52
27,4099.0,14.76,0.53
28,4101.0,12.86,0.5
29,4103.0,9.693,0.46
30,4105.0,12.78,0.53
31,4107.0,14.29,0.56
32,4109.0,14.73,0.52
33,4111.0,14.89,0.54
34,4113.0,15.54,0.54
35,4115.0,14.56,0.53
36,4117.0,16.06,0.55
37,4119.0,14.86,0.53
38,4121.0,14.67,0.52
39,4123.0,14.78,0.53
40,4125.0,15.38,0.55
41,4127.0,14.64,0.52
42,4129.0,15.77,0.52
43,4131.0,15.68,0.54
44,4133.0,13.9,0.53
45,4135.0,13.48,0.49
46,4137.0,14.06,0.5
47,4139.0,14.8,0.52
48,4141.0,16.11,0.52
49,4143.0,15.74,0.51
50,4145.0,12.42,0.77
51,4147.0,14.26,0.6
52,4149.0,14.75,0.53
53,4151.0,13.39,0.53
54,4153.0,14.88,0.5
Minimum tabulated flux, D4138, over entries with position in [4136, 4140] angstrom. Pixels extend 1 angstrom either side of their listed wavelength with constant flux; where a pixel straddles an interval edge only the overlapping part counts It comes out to 14.06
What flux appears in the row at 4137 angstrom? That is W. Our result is 14.06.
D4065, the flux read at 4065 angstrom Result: 13.41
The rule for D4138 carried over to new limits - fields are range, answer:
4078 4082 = 13.31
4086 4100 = 13.84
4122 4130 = 14.64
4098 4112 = 9.693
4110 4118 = 14.56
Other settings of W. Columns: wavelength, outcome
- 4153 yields 14.88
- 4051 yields 14.95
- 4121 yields 14.67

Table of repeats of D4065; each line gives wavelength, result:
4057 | 14.15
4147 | 14.26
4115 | 14.56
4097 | 13.84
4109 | 14.73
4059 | 13.62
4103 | 9.693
